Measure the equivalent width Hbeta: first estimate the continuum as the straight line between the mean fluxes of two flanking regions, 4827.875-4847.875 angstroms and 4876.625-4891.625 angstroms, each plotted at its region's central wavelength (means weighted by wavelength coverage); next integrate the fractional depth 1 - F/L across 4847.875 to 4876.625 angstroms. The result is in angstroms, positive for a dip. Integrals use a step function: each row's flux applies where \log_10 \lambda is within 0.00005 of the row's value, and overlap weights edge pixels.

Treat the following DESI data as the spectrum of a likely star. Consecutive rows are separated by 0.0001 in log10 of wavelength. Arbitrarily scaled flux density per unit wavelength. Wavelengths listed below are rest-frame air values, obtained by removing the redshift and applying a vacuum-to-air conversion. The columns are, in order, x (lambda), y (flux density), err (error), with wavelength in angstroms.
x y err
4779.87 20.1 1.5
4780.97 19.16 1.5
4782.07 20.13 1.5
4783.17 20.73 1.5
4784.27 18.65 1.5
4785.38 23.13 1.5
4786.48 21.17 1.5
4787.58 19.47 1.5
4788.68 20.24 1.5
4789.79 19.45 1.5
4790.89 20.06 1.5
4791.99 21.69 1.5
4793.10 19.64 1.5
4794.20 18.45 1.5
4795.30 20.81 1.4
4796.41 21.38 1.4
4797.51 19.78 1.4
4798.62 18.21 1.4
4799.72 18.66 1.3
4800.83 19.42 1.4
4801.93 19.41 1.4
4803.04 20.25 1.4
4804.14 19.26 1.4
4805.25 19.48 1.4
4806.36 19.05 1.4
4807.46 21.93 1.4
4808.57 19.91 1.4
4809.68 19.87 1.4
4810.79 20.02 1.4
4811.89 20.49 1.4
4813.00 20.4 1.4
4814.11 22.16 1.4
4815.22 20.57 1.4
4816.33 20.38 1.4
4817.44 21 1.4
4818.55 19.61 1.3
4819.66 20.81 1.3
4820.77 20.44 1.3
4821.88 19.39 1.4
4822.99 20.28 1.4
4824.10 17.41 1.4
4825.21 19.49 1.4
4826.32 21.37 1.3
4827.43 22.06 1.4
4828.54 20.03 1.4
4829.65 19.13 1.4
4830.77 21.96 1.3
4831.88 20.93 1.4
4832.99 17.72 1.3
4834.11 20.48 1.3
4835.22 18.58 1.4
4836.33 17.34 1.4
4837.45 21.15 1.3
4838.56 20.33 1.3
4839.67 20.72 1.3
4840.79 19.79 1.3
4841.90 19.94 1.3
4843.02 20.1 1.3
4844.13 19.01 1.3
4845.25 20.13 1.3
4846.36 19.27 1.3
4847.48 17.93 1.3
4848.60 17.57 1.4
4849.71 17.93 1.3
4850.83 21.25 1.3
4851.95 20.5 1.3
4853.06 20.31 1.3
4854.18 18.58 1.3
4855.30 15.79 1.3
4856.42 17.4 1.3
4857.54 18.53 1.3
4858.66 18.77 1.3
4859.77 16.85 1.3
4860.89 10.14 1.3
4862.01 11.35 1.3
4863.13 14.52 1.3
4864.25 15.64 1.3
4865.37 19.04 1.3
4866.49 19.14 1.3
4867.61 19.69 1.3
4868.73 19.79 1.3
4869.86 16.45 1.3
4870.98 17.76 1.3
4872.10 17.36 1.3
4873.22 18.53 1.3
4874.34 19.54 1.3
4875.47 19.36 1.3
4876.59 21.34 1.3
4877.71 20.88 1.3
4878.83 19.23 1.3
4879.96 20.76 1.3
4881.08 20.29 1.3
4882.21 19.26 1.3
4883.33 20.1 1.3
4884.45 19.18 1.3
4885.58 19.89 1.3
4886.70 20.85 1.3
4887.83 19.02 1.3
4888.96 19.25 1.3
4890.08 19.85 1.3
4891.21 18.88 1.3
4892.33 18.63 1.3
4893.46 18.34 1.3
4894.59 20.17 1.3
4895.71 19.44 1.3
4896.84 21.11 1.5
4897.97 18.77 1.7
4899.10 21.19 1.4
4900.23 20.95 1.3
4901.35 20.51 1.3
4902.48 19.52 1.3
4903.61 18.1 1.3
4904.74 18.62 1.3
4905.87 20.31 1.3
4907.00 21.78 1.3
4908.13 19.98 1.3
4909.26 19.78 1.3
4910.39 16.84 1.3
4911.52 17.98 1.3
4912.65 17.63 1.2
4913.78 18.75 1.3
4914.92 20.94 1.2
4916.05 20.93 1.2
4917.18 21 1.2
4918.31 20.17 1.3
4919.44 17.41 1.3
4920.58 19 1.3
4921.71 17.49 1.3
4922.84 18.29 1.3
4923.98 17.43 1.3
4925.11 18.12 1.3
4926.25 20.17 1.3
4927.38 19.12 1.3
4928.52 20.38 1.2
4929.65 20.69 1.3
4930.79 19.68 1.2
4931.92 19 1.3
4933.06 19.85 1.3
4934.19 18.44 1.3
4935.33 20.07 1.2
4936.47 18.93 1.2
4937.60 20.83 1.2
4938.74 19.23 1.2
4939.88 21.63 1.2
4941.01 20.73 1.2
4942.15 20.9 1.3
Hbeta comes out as 3.0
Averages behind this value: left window 19.7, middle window 17.7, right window 19.9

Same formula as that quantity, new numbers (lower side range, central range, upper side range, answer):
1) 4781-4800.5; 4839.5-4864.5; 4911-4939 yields 2.29 angstroms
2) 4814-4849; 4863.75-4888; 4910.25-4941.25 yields 0.47 angstroms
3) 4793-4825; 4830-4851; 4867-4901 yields 0.24 angstroms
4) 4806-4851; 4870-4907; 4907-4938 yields -0.17 angstroms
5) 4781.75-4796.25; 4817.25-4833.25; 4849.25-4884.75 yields -0.63 angstroms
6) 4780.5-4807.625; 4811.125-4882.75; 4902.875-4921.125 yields 2.02 angstroms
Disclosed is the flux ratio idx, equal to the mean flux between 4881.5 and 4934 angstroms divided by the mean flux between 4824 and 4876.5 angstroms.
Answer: 1.04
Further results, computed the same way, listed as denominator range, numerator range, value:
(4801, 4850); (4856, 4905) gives 0.94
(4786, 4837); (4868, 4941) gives 0.97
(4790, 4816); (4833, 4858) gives 0.96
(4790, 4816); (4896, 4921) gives 0.98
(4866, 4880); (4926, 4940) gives 1.03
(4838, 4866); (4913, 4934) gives 1.07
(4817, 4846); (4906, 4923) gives 0.96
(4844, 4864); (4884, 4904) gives 1.12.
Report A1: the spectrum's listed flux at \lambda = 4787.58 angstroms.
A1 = 19.47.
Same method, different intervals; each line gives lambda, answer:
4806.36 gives 19.05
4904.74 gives 18.62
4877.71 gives 20.88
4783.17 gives 20.73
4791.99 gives 21.69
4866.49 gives 19.14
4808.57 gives 19.91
